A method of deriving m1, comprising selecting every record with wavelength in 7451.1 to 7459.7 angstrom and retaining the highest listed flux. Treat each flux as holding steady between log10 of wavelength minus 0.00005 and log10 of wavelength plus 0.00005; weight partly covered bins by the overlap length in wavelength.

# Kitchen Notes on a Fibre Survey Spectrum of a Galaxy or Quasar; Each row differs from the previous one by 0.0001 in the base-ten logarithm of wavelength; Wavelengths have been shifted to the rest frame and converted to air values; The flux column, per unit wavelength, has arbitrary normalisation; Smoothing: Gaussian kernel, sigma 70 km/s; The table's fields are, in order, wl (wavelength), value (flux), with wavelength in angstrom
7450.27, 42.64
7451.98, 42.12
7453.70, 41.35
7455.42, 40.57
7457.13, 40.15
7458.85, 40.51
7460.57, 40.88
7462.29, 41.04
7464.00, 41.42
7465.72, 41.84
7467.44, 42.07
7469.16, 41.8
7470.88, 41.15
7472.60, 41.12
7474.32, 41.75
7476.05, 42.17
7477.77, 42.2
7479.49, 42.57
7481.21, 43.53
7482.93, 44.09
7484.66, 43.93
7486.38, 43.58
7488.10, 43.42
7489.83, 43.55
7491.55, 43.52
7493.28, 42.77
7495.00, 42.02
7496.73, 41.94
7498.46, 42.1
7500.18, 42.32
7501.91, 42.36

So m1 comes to 42.12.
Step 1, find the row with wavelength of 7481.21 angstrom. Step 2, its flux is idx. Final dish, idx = 43.53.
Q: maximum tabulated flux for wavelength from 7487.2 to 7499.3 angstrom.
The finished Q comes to 43.55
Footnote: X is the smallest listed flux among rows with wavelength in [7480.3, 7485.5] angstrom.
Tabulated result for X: 43.53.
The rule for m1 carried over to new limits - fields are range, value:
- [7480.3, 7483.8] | 44.09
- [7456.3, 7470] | 42.07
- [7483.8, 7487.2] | 43.93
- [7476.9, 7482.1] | 43.53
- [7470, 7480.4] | 42.57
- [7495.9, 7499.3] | 42.1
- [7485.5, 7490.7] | 43.58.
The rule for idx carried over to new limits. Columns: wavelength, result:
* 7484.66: 43.93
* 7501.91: 42.36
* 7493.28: 42.77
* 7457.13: 40.15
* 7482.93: 44.09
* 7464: 41.42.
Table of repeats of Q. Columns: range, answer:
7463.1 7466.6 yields 41.84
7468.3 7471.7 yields 41.8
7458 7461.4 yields 40.88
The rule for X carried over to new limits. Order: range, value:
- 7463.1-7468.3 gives 41.42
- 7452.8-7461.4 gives 40.15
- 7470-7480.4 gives 41.12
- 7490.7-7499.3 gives 41.94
